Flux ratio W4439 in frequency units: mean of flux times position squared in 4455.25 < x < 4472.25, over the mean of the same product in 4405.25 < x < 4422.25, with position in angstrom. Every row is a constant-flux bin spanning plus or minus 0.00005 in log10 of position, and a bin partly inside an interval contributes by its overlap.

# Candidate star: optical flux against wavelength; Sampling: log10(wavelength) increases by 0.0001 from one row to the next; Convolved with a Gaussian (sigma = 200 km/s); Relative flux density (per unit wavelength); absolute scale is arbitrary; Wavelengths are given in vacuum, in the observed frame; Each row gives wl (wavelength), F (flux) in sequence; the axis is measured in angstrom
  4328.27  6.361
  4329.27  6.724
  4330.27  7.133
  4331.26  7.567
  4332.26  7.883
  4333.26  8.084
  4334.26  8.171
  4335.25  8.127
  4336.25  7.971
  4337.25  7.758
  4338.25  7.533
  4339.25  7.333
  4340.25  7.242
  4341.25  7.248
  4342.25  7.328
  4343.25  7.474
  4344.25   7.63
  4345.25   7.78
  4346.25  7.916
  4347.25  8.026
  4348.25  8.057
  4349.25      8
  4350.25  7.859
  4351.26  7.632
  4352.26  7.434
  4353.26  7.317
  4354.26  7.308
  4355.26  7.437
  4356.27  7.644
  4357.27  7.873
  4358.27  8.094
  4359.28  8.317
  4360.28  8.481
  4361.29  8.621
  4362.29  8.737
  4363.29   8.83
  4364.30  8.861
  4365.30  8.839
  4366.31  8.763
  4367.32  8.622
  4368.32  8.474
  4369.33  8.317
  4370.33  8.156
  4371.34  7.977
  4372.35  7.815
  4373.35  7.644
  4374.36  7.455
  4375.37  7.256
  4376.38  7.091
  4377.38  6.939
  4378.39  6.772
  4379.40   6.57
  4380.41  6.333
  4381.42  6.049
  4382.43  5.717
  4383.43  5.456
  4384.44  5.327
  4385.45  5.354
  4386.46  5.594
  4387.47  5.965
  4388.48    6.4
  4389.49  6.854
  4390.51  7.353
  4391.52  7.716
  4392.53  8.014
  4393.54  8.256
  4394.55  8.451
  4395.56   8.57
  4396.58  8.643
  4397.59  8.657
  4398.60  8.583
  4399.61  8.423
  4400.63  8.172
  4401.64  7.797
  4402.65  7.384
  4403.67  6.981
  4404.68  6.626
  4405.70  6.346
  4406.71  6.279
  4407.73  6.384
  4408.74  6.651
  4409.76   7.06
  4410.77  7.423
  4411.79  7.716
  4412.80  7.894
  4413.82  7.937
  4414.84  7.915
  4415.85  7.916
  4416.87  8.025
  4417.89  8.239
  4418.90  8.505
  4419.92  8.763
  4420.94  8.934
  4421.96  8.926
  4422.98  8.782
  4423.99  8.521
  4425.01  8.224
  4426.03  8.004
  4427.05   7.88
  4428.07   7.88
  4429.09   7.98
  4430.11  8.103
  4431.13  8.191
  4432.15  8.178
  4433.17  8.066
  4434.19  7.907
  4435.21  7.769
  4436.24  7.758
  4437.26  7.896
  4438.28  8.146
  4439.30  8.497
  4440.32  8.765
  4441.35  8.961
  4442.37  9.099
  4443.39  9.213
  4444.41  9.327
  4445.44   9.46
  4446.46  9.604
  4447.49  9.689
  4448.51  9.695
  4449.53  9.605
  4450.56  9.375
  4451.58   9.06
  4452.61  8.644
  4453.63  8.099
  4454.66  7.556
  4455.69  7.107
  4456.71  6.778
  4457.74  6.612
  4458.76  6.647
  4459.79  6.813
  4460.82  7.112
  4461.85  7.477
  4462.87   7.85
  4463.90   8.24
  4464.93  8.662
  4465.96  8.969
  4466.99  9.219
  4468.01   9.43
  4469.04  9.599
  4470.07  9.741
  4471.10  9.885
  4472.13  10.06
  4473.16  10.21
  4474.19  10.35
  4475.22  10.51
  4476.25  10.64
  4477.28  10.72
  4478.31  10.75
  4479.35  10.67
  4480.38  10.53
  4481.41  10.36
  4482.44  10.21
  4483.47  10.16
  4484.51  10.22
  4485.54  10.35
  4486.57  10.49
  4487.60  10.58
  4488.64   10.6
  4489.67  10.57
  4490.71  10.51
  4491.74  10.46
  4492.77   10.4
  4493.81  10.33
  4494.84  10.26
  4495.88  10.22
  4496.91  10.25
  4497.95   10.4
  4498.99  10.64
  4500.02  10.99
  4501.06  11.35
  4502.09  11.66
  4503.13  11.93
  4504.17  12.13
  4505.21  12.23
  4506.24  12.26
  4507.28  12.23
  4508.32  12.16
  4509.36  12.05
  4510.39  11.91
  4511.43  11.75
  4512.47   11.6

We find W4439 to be 1.1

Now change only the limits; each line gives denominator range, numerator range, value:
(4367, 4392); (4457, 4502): 1.48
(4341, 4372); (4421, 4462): 1.07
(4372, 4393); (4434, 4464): 1.29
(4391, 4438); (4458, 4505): 1.30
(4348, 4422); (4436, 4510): 1.33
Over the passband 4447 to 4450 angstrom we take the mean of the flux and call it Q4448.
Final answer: 9.69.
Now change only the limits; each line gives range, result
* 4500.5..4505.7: 11.8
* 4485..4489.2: 10.5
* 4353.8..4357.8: 7.58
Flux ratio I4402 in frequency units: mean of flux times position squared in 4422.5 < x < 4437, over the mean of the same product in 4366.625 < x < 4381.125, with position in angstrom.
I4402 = 1.10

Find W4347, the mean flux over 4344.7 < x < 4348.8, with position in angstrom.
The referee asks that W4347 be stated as 7.95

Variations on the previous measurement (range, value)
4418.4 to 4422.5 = 8.77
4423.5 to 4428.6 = 8.09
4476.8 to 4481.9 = 10.6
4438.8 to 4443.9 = 8.91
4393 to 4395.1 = 8.37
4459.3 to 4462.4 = 7.15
